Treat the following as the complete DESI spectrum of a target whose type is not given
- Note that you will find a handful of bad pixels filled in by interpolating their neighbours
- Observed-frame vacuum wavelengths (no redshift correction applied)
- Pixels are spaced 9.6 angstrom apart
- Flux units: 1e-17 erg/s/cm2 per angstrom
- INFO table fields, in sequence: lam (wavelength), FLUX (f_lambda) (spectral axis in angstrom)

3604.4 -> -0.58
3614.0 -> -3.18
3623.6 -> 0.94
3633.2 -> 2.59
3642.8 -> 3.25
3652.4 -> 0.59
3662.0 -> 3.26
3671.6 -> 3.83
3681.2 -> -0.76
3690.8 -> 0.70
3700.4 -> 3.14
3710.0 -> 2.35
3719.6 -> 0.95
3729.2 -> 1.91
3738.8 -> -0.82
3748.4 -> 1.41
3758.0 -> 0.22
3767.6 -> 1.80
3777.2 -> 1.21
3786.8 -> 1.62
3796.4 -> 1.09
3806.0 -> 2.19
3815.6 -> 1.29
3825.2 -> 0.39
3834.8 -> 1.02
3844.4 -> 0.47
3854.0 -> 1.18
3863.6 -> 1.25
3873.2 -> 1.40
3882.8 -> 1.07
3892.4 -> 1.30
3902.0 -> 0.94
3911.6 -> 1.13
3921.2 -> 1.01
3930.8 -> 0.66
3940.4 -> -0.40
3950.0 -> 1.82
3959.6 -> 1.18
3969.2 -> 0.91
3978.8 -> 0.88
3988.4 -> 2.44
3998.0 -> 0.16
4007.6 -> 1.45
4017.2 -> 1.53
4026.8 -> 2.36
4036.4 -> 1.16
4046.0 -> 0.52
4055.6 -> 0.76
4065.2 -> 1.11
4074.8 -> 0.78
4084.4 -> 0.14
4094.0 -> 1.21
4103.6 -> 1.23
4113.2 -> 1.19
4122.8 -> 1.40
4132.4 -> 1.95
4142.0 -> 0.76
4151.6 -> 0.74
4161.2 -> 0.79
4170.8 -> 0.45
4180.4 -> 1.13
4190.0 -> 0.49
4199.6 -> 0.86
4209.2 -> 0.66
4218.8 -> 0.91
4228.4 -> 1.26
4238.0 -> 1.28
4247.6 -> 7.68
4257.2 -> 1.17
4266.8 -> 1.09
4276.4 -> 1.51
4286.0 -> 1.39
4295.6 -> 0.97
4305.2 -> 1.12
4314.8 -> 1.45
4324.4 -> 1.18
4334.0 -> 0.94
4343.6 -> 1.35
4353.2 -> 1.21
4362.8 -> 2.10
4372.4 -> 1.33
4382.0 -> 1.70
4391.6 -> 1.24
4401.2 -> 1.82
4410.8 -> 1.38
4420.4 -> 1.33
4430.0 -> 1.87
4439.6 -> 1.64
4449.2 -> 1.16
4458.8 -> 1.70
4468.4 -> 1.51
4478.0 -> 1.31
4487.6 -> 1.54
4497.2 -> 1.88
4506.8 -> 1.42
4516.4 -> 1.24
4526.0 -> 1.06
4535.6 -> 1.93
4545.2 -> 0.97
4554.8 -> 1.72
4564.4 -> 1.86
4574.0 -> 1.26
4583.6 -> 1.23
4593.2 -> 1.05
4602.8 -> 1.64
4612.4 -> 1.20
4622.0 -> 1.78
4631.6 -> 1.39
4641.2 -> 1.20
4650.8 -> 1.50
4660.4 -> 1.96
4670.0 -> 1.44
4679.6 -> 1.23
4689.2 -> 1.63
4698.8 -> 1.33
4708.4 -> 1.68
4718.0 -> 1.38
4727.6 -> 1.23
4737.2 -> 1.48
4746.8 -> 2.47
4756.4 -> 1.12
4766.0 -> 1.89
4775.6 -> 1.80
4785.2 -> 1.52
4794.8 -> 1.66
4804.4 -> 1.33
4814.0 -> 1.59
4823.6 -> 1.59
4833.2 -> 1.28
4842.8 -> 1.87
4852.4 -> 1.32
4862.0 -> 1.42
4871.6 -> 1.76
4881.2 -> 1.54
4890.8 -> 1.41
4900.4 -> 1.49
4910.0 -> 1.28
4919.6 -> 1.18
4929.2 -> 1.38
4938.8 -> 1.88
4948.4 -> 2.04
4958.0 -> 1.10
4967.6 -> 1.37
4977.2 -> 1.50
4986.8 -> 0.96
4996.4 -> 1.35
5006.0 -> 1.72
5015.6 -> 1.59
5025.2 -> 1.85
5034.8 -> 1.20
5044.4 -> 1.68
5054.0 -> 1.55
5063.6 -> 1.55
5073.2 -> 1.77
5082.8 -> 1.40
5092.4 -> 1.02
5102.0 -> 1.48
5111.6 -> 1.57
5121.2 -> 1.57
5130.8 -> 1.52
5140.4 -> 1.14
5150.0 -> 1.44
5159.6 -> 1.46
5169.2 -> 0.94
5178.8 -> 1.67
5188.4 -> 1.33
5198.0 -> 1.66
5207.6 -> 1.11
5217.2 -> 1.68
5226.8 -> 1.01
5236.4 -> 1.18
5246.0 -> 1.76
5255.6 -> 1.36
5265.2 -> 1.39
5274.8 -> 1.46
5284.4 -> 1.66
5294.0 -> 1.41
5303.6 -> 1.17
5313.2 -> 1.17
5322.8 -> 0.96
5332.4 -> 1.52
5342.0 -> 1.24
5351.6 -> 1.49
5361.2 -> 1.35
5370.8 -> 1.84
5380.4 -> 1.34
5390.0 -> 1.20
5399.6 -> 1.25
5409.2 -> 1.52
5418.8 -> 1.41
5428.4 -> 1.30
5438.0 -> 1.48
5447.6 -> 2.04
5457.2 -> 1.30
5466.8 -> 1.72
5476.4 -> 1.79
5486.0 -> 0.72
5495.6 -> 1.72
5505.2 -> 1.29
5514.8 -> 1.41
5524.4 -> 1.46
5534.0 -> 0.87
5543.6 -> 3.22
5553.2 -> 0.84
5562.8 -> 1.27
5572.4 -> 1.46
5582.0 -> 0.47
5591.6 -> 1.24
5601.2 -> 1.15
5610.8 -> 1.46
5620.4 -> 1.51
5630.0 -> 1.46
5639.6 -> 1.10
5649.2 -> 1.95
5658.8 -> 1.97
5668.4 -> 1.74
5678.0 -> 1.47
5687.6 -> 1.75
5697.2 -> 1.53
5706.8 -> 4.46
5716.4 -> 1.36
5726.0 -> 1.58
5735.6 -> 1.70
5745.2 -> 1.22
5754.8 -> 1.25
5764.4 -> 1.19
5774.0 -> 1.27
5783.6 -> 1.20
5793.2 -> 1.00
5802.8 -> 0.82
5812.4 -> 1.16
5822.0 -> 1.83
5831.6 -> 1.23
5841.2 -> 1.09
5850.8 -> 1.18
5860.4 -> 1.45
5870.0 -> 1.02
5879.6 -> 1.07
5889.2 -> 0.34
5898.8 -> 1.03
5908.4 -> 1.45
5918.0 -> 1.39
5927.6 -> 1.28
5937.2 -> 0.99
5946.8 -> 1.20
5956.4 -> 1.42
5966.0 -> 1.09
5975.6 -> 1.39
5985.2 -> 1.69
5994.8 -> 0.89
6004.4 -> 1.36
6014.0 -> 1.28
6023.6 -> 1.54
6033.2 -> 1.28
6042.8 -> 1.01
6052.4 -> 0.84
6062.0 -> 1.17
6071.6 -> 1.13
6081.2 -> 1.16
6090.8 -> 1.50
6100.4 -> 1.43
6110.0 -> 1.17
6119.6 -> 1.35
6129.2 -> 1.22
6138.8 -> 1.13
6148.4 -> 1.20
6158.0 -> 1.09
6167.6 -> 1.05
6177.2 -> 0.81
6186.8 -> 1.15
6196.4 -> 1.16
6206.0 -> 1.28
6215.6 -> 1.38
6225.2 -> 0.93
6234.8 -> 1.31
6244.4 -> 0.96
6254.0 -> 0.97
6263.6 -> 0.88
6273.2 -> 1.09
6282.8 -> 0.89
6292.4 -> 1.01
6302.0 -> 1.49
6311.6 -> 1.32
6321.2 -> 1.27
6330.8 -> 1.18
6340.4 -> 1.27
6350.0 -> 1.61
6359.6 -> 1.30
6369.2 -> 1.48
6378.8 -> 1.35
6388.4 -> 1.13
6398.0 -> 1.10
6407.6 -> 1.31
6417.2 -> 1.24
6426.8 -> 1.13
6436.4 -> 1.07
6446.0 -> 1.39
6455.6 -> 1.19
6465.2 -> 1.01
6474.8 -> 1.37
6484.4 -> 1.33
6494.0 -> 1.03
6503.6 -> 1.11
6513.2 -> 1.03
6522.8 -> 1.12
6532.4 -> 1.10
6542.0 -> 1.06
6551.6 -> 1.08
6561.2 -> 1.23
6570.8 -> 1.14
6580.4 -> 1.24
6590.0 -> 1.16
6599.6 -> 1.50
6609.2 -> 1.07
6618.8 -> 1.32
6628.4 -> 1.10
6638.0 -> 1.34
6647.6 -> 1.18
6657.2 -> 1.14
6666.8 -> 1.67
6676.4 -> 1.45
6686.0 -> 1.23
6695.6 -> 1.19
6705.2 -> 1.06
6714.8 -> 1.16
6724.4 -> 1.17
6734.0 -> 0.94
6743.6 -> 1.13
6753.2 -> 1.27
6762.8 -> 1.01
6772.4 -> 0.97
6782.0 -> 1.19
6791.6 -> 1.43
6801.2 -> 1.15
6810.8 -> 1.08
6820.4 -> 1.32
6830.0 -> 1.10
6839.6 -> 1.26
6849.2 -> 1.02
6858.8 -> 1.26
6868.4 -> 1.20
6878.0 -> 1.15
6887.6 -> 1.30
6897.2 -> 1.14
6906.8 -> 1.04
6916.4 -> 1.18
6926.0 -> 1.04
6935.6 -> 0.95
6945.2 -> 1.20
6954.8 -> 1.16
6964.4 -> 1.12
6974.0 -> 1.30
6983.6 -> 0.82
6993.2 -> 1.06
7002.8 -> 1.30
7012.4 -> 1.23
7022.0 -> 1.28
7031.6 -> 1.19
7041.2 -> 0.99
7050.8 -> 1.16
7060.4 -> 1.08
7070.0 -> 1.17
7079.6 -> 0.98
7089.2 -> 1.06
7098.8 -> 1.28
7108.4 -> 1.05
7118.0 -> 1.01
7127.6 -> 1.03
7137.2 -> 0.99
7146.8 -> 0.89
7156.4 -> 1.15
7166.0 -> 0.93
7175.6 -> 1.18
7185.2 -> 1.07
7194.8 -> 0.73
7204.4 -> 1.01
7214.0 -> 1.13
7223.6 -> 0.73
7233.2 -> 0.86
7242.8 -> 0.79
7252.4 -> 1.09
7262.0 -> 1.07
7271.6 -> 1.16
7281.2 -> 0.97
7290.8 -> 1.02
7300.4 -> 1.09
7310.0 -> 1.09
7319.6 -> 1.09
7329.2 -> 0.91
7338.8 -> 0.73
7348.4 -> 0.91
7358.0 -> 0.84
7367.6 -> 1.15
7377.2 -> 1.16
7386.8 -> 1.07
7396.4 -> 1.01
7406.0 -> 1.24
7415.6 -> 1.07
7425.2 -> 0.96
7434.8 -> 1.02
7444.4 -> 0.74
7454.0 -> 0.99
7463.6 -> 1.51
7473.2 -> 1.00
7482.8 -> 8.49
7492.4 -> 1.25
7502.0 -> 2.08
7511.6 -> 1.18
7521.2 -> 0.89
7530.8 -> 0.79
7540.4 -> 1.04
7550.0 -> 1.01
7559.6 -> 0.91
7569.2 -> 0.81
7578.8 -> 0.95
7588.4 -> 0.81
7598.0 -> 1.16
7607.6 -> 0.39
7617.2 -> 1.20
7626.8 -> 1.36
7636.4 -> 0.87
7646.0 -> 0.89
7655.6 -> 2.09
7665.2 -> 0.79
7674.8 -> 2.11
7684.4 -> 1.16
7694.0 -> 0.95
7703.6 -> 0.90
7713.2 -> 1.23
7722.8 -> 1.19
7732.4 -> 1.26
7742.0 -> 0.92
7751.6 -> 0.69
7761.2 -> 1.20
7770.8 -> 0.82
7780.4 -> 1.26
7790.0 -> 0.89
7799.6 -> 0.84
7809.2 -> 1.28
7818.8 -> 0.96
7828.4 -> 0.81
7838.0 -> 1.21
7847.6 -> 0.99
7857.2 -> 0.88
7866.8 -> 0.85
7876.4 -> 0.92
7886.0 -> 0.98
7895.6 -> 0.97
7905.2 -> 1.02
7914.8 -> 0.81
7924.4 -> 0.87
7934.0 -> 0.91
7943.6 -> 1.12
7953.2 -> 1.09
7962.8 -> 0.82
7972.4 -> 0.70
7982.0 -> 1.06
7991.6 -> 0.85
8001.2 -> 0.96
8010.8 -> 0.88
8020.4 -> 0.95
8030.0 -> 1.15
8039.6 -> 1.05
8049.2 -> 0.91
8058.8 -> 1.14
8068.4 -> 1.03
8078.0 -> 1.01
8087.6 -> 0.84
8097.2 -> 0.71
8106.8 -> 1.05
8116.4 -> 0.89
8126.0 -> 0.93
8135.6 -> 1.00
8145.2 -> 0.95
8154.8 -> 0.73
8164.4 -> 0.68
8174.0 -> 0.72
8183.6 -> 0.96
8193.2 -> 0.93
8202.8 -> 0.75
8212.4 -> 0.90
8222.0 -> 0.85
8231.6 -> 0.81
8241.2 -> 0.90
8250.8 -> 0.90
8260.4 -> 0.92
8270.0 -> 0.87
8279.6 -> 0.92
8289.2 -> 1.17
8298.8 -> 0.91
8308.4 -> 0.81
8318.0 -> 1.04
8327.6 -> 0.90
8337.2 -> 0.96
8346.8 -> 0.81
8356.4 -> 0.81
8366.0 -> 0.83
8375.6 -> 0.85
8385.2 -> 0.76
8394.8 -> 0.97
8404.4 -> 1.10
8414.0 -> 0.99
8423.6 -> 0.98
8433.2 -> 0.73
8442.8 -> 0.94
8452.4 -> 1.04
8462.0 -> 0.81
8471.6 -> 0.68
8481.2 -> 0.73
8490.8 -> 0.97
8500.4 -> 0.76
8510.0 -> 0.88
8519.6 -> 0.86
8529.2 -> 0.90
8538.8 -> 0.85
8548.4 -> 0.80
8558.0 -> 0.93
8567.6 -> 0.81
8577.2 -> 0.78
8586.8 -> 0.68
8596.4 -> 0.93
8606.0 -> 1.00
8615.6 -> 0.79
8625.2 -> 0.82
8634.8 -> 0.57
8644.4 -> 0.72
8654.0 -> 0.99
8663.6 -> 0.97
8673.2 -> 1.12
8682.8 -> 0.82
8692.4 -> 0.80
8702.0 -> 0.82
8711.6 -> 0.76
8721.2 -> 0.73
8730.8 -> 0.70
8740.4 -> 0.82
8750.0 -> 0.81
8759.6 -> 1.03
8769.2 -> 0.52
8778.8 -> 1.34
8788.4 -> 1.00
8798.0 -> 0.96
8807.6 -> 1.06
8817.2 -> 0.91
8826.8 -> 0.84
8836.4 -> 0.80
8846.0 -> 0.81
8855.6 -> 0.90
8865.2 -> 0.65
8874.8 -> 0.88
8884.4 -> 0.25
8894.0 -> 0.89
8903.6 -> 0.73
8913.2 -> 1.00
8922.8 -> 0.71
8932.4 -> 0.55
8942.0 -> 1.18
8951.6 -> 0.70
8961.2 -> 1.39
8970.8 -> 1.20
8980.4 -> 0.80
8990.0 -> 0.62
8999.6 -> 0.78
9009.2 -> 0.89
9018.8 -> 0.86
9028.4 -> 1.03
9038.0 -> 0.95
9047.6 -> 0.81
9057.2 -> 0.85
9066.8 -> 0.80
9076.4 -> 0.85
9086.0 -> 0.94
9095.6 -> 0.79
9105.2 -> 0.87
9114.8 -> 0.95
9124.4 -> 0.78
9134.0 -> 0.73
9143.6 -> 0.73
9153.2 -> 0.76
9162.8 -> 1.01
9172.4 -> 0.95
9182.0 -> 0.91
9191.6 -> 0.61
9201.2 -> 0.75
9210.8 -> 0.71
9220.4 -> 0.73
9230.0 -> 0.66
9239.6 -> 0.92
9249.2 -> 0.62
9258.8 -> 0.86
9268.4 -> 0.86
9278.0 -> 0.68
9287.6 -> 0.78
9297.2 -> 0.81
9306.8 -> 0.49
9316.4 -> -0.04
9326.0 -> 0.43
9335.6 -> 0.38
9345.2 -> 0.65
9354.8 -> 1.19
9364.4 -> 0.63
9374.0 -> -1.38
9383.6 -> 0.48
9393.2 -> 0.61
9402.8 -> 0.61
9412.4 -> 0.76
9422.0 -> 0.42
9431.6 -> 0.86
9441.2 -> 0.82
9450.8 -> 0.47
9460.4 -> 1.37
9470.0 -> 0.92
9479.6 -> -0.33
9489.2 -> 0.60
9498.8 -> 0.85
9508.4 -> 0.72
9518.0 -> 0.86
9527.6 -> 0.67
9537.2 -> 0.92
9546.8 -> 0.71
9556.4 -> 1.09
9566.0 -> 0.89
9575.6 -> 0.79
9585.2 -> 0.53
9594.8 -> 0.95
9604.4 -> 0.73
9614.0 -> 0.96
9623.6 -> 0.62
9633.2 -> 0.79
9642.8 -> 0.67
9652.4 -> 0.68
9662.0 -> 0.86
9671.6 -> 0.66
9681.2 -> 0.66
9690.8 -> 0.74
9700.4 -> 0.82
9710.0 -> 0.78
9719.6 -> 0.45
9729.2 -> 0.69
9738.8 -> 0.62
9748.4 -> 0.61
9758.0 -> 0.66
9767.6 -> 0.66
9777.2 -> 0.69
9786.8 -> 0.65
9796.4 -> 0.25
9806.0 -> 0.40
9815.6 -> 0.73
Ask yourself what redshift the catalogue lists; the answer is 0.14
